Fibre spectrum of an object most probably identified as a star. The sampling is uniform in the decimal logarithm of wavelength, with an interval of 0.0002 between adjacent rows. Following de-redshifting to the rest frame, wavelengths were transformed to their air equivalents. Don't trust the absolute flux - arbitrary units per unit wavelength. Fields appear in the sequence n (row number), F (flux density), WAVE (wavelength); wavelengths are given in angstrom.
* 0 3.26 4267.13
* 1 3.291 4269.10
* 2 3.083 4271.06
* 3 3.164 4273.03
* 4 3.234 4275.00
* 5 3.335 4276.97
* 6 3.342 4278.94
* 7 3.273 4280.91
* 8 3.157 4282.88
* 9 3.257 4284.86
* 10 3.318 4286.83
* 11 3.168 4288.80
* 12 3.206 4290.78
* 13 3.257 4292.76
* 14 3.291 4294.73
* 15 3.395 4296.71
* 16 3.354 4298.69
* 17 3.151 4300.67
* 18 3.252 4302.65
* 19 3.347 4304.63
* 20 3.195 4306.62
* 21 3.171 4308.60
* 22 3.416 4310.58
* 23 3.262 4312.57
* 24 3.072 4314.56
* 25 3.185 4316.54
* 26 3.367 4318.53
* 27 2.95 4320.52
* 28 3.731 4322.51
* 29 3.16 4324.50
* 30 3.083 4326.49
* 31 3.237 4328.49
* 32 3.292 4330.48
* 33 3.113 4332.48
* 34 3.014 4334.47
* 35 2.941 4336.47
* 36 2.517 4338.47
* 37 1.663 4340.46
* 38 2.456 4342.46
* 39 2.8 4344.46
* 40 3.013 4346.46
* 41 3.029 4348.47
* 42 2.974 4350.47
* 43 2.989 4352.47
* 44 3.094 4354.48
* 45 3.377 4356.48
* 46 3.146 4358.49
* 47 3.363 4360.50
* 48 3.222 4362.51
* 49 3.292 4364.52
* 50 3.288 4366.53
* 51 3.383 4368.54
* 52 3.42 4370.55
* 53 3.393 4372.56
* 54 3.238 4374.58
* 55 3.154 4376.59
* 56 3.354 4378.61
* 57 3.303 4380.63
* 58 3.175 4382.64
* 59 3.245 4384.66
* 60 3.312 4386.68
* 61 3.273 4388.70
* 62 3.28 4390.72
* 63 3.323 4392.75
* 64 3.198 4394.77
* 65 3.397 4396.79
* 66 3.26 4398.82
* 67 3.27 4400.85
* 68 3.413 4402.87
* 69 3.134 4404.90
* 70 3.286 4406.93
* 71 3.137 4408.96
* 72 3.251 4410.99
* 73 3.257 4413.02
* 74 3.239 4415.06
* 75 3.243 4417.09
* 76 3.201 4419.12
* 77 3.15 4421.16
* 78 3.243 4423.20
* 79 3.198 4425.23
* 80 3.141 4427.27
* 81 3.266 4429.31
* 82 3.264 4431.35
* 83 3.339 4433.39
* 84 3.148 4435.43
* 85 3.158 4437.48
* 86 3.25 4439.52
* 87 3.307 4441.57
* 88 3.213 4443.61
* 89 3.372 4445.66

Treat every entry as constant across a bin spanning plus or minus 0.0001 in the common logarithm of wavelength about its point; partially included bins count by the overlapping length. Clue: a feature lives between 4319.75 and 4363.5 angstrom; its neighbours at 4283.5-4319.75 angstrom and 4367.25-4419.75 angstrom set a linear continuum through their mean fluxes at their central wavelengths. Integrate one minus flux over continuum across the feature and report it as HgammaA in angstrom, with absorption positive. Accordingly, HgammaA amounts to 3.4 angstrom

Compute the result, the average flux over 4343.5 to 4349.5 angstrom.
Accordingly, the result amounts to 2.95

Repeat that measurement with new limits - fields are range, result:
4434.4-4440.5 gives 3.18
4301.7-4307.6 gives 3.26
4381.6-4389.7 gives 3.25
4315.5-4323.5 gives 3.31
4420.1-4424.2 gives 3.19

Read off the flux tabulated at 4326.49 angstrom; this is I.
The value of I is 3.083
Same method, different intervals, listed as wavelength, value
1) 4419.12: 3.201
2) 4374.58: 3.238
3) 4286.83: 3.318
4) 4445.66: 3.372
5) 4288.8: 3.168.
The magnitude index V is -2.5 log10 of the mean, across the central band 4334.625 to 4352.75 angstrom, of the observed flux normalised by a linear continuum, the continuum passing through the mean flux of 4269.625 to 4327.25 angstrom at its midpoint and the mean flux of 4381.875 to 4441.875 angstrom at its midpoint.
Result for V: 0.20 mag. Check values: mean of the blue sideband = 3.25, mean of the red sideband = 3.24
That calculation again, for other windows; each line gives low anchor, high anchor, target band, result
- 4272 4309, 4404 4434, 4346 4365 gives 0.03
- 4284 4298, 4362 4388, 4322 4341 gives 0.10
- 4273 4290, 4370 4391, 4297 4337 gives 0.01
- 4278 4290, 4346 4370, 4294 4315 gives -0.01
